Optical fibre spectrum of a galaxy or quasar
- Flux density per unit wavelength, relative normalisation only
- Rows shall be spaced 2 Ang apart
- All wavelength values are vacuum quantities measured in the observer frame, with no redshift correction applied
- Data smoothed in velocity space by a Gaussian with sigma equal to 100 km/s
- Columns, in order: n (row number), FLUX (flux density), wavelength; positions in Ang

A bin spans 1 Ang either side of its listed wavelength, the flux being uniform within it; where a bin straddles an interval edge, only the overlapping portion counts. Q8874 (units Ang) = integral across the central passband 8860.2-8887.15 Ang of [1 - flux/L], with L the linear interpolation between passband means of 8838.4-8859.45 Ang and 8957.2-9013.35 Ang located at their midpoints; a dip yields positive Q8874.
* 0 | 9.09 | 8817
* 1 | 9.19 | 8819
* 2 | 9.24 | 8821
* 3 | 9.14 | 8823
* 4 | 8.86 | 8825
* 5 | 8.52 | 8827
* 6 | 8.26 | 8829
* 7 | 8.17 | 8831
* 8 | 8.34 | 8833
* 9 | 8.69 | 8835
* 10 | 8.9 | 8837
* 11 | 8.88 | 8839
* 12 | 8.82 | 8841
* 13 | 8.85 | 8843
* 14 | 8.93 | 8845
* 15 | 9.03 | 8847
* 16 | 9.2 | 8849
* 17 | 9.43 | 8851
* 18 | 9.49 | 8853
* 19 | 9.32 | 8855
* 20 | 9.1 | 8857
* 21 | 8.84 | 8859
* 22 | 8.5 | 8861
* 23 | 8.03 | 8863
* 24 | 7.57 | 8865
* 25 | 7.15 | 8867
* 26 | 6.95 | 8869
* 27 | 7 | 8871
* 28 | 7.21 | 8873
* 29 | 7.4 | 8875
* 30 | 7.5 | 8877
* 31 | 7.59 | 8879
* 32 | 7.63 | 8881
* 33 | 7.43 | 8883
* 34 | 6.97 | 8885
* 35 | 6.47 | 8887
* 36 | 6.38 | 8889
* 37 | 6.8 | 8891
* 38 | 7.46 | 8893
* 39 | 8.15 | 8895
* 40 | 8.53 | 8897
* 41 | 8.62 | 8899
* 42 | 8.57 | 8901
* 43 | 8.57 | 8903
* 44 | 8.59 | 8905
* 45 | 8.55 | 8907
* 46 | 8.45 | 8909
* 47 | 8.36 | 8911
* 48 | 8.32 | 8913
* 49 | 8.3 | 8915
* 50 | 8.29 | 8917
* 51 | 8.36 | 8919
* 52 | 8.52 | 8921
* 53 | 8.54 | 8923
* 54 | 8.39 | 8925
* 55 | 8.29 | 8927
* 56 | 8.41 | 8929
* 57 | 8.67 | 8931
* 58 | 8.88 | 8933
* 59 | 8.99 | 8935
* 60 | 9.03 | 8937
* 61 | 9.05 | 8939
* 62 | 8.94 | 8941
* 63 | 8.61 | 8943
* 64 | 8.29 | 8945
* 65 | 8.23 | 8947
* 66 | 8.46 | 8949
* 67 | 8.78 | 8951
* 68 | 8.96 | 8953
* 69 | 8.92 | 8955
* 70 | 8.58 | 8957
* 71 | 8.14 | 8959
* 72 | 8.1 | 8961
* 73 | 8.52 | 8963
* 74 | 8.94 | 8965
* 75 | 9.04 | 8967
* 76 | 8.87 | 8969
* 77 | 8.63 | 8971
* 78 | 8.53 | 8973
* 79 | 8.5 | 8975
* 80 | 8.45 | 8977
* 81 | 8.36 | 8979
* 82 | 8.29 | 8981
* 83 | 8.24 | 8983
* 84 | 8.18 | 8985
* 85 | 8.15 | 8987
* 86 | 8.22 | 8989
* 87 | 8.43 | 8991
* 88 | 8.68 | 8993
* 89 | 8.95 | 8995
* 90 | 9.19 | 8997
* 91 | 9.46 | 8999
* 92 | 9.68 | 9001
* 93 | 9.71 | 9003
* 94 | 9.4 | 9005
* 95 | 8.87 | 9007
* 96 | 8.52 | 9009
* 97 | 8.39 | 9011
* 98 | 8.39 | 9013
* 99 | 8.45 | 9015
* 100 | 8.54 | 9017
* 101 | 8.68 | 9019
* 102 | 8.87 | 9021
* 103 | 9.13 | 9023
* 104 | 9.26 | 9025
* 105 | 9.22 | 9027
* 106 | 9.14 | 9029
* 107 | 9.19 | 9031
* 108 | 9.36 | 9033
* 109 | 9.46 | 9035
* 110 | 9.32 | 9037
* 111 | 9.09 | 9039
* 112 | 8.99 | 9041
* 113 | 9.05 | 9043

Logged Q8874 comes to 4.8 Ang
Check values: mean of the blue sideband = 9.09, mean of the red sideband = 8.67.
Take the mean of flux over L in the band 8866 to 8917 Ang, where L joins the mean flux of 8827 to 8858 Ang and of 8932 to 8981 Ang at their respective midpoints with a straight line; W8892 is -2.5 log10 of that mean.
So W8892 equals 0.14 mag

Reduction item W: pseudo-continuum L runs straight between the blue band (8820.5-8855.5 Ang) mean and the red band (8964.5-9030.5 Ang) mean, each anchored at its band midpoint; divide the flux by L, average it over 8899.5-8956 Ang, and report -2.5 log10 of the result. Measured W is 0.03 mag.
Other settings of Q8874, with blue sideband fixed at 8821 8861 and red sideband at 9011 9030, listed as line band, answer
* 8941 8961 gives 0.68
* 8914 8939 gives 0.79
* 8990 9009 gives -0.61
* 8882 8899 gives 2.90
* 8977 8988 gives 0.72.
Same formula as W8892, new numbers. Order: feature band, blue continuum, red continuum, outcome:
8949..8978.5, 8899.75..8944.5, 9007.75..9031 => 0.005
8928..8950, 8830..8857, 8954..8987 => -0.009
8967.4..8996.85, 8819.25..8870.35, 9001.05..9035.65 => 0.053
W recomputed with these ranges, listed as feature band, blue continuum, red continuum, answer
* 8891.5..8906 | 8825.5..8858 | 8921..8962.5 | 0.05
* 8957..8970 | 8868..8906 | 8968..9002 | -0.03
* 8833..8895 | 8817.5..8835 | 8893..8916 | 0.07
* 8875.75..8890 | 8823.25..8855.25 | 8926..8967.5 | 0.22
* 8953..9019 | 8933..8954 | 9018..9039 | 0.03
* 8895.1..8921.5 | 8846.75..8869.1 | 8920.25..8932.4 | 0.01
